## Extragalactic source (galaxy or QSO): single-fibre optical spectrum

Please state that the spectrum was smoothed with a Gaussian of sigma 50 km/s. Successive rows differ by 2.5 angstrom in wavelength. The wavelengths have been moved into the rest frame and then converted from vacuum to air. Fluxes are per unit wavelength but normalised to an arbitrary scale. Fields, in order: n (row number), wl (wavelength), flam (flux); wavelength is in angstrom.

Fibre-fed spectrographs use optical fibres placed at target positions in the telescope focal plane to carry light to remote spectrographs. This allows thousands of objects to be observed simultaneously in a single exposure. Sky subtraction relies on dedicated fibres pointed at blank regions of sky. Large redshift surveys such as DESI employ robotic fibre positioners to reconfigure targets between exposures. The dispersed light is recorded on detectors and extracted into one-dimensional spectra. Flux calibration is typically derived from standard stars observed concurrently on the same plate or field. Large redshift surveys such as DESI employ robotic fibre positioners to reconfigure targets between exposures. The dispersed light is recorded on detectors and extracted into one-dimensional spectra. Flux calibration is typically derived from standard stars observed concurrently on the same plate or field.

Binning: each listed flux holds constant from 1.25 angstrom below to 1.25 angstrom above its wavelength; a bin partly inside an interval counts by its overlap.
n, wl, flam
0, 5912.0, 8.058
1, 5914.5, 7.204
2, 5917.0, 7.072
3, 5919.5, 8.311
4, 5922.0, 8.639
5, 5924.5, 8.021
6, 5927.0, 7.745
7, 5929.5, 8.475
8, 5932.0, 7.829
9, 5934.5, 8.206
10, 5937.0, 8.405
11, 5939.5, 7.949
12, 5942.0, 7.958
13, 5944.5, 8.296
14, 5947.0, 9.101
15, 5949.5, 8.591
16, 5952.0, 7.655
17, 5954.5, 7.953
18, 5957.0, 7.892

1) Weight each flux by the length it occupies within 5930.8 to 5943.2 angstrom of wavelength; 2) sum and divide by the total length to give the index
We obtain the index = 8.07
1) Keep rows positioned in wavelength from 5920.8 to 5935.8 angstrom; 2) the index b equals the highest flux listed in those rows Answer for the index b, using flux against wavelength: 8.639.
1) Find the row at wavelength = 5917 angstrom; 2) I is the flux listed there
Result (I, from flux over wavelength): 7.072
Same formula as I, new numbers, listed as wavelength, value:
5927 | 7.745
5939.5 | 7.949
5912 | 8.058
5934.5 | 8.206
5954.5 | 7.953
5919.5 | 8.311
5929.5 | 8.475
